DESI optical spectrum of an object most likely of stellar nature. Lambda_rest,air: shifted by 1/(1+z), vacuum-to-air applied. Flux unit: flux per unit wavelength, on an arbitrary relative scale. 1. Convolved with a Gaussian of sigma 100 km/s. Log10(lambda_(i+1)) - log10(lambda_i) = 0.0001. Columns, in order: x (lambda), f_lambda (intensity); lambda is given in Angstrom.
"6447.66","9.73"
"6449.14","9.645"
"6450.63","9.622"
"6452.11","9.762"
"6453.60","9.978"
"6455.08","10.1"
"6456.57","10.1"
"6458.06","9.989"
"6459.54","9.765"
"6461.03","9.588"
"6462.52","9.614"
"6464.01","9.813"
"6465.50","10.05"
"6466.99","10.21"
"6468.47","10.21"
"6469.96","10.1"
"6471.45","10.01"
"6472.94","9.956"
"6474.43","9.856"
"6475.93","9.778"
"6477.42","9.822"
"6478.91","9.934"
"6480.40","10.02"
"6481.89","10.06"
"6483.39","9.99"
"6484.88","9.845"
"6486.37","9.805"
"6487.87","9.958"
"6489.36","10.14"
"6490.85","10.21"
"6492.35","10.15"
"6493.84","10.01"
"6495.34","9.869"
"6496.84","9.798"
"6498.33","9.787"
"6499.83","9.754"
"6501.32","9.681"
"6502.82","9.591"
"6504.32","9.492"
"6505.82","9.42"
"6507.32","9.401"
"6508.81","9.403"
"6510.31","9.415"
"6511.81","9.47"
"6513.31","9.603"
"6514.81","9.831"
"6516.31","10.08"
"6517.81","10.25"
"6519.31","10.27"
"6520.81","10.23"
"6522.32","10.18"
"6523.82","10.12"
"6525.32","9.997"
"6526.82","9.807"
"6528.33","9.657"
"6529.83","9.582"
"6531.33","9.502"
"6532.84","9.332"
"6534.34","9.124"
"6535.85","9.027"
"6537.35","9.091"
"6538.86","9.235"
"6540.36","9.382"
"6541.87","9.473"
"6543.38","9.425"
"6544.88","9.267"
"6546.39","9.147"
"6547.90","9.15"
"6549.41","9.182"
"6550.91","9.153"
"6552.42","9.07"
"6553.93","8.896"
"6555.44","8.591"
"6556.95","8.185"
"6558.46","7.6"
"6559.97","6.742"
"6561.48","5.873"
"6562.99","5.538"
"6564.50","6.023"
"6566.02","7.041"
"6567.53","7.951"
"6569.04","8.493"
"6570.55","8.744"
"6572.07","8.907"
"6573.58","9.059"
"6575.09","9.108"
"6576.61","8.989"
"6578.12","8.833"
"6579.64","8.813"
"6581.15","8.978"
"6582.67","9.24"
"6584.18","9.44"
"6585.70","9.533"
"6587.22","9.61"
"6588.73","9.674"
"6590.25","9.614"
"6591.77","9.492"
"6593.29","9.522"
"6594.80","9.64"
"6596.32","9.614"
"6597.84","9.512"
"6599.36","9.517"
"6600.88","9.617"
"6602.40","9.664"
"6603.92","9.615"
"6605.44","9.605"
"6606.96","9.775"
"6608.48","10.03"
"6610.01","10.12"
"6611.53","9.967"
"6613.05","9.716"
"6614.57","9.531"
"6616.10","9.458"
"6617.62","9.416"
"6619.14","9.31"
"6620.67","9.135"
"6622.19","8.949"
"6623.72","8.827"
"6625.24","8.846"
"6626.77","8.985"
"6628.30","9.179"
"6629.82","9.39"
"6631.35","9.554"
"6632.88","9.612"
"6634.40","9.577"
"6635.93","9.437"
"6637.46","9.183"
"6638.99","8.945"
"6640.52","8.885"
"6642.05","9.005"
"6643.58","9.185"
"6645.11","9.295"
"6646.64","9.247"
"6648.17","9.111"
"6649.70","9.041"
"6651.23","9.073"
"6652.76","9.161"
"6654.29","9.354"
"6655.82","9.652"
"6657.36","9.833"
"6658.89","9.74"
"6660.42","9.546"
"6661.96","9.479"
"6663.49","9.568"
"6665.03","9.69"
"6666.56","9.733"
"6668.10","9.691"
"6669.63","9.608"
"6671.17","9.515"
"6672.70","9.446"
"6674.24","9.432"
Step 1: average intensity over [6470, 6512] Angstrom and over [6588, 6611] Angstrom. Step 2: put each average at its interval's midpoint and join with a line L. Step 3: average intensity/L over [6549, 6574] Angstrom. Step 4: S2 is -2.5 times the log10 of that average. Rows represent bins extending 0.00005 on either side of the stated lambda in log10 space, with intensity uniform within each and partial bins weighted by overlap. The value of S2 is 0.22 mag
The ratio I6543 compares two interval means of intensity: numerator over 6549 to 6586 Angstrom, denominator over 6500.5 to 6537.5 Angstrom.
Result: 0.86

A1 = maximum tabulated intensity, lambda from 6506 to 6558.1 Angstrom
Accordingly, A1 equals 10.27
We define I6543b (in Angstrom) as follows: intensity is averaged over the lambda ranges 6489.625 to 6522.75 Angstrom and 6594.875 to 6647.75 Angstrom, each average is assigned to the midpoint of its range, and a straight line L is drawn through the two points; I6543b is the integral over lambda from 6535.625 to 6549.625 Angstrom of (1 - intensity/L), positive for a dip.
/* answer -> 0.6 Angstrom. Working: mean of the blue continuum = 9.81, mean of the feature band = 9.25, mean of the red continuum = 9.4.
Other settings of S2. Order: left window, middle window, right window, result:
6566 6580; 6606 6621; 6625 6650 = -0.08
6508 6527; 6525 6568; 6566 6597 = 0.11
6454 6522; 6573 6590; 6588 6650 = 0.04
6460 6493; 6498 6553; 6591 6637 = 0.03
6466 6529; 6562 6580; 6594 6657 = 0.19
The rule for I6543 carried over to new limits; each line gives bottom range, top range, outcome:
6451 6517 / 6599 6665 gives 0.95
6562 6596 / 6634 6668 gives 1.07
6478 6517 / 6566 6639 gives 0.95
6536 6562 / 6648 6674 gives 1.09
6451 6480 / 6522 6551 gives 0.95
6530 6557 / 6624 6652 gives 1.00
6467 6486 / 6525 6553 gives 0.94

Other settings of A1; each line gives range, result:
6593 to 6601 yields 9.64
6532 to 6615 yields 10.12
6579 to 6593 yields 9.674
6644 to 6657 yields 9.652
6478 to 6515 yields 10.21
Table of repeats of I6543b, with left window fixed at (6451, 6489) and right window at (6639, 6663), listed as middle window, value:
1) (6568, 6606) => 0.88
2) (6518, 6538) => 0.05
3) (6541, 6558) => 1.11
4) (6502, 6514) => 0.40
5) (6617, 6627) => 0.36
